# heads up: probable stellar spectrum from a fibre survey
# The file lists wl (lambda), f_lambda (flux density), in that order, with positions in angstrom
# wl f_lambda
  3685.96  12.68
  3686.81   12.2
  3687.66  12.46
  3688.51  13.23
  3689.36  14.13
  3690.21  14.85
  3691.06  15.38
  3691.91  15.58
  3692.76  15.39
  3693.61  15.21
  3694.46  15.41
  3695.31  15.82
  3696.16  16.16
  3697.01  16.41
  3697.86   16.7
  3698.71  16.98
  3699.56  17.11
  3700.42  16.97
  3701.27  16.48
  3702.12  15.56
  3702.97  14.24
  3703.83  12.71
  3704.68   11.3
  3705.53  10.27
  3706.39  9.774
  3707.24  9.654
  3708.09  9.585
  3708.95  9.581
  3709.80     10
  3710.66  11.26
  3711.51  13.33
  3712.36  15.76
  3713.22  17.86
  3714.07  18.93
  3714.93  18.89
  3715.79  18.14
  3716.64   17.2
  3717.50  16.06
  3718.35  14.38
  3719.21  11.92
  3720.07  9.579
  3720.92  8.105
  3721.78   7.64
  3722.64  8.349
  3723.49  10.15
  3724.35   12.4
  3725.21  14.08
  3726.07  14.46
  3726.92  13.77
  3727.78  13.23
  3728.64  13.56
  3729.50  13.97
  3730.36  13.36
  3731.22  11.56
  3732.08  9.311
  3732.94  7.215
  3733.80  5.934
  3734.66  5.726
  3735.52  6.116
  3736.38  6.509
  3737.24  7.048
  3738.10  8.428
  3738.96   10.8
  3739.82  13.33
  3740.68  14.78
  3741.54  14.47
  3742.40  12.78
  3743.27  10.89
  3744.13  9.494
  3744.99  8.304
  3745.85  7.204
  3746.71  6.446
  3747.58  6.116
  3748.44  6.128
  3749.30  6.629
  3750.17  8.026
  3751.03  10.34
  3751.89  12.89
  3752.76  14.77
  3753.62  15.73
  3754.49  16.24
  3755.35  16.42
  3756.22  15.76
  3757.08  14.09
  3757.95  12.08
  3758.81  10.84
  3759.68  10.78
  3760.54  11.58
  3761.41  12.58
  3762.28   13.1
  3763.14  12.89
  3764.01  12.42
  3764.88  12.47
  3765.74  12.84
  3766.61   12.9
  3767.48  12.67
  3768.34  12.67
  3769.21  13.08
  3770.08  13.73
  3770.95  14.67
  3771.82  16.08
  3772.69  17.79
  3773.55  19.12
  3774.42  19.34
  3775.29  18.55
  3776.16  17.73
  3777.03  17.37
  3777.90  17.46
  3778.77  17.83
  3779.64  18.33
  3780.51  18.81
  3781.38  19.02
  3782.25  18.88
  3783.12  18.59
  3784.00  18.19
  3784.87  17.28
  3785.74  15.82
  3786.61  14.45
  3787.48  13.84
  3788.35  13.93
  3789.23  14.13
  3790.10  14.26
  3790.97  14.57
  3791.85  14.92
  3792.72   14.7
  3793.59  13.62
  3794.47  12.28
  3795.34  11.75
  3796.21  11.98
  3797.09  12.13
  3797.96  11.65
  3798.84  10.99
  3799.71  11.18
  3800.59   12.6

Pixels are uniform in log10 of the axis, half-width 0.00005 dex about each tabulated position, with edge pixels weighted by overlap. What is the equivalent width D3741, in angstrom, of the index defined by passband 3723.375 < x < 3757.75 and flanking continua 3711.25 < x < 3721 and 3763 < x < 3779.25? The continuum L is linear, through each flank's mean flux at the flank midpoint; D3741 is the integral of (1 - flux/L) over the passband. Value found 9.8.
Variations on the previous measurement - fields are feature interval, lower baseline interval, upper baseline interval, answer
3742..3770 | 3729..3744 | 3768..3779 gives 4.0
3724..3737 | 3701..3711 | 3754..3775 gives 2.0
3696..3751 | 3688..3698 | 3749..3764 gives 9.0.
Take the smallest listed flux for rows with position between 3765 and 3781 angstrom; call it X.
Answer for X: 12.67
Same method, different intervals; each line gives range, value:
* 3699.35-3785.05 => 5.726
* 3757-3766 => 10.78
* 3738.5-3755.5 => 6.116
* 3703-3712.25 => 9.581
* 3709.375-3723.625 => 7.64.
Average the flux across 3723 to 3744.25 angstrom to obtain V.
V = 10.9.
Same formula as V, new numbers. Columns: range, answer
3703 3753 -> 11.2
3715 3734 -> 12.2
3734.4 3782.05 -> 12.9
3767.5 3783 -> 17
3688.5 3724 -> 13.9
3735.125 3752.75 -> 9.47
